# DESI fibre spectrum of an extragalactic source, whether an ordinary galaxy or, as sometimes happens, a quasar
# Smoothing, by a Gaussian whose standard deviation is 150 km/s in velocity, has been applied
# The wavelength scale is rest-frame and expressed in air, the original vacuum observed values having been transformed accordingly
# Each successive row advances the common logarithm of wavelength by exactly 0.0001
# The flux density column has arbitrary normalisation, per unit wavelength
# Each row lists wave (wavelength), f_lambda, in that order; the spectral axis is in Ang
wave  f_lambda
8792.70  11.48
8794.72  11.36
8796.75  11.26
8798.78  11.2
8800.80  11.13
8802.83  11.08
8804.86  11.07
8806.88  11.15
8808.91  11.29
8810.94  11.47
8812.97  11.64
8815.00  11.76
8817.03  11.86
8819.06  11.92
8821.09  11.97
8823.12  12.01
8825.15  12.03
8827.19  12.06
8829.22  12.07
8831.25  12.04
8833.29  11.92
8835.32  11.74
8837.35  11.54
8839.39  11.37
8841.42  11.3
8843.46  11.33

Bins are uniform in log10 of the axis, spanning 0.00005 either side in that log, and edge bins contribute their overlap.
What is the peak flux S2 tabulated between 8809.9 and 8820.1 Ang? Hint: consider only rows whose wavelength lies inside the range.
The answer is 11.92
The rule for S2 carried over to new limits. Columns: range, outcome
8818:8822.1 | 11.97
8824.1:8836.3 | 12.07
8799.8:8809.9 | 11.29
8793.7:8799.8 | 11.36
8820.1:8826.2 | 12.03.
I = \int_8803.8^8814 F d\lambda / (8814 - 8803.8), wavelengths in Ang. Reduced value 11.3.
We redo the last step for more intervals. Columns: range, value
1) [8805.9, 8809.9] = 11.2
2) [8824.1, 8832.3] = 12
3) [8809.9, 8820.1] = 11.7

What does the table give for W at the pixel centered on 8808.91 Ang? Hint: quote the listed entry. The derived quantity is 11.29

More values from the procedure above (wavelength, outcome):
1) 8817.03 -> 11.86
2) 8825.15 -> 12.03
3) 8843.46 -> 11.33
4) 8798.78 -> 11.2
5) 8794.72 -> 11.36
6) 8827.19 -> 12.06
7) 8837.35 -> 11.54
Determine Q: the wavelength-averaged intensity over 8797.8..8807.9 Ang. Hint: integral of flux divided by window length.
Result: 11.1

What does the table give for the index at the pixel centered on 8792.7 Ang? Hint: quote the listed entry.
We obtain 11.48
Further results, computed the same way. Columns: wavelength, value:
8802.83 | 11.08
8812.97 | 11.64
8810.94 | 11.47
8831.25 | 12.04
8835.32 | 11.74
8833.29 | 11.92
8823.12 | 12.01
